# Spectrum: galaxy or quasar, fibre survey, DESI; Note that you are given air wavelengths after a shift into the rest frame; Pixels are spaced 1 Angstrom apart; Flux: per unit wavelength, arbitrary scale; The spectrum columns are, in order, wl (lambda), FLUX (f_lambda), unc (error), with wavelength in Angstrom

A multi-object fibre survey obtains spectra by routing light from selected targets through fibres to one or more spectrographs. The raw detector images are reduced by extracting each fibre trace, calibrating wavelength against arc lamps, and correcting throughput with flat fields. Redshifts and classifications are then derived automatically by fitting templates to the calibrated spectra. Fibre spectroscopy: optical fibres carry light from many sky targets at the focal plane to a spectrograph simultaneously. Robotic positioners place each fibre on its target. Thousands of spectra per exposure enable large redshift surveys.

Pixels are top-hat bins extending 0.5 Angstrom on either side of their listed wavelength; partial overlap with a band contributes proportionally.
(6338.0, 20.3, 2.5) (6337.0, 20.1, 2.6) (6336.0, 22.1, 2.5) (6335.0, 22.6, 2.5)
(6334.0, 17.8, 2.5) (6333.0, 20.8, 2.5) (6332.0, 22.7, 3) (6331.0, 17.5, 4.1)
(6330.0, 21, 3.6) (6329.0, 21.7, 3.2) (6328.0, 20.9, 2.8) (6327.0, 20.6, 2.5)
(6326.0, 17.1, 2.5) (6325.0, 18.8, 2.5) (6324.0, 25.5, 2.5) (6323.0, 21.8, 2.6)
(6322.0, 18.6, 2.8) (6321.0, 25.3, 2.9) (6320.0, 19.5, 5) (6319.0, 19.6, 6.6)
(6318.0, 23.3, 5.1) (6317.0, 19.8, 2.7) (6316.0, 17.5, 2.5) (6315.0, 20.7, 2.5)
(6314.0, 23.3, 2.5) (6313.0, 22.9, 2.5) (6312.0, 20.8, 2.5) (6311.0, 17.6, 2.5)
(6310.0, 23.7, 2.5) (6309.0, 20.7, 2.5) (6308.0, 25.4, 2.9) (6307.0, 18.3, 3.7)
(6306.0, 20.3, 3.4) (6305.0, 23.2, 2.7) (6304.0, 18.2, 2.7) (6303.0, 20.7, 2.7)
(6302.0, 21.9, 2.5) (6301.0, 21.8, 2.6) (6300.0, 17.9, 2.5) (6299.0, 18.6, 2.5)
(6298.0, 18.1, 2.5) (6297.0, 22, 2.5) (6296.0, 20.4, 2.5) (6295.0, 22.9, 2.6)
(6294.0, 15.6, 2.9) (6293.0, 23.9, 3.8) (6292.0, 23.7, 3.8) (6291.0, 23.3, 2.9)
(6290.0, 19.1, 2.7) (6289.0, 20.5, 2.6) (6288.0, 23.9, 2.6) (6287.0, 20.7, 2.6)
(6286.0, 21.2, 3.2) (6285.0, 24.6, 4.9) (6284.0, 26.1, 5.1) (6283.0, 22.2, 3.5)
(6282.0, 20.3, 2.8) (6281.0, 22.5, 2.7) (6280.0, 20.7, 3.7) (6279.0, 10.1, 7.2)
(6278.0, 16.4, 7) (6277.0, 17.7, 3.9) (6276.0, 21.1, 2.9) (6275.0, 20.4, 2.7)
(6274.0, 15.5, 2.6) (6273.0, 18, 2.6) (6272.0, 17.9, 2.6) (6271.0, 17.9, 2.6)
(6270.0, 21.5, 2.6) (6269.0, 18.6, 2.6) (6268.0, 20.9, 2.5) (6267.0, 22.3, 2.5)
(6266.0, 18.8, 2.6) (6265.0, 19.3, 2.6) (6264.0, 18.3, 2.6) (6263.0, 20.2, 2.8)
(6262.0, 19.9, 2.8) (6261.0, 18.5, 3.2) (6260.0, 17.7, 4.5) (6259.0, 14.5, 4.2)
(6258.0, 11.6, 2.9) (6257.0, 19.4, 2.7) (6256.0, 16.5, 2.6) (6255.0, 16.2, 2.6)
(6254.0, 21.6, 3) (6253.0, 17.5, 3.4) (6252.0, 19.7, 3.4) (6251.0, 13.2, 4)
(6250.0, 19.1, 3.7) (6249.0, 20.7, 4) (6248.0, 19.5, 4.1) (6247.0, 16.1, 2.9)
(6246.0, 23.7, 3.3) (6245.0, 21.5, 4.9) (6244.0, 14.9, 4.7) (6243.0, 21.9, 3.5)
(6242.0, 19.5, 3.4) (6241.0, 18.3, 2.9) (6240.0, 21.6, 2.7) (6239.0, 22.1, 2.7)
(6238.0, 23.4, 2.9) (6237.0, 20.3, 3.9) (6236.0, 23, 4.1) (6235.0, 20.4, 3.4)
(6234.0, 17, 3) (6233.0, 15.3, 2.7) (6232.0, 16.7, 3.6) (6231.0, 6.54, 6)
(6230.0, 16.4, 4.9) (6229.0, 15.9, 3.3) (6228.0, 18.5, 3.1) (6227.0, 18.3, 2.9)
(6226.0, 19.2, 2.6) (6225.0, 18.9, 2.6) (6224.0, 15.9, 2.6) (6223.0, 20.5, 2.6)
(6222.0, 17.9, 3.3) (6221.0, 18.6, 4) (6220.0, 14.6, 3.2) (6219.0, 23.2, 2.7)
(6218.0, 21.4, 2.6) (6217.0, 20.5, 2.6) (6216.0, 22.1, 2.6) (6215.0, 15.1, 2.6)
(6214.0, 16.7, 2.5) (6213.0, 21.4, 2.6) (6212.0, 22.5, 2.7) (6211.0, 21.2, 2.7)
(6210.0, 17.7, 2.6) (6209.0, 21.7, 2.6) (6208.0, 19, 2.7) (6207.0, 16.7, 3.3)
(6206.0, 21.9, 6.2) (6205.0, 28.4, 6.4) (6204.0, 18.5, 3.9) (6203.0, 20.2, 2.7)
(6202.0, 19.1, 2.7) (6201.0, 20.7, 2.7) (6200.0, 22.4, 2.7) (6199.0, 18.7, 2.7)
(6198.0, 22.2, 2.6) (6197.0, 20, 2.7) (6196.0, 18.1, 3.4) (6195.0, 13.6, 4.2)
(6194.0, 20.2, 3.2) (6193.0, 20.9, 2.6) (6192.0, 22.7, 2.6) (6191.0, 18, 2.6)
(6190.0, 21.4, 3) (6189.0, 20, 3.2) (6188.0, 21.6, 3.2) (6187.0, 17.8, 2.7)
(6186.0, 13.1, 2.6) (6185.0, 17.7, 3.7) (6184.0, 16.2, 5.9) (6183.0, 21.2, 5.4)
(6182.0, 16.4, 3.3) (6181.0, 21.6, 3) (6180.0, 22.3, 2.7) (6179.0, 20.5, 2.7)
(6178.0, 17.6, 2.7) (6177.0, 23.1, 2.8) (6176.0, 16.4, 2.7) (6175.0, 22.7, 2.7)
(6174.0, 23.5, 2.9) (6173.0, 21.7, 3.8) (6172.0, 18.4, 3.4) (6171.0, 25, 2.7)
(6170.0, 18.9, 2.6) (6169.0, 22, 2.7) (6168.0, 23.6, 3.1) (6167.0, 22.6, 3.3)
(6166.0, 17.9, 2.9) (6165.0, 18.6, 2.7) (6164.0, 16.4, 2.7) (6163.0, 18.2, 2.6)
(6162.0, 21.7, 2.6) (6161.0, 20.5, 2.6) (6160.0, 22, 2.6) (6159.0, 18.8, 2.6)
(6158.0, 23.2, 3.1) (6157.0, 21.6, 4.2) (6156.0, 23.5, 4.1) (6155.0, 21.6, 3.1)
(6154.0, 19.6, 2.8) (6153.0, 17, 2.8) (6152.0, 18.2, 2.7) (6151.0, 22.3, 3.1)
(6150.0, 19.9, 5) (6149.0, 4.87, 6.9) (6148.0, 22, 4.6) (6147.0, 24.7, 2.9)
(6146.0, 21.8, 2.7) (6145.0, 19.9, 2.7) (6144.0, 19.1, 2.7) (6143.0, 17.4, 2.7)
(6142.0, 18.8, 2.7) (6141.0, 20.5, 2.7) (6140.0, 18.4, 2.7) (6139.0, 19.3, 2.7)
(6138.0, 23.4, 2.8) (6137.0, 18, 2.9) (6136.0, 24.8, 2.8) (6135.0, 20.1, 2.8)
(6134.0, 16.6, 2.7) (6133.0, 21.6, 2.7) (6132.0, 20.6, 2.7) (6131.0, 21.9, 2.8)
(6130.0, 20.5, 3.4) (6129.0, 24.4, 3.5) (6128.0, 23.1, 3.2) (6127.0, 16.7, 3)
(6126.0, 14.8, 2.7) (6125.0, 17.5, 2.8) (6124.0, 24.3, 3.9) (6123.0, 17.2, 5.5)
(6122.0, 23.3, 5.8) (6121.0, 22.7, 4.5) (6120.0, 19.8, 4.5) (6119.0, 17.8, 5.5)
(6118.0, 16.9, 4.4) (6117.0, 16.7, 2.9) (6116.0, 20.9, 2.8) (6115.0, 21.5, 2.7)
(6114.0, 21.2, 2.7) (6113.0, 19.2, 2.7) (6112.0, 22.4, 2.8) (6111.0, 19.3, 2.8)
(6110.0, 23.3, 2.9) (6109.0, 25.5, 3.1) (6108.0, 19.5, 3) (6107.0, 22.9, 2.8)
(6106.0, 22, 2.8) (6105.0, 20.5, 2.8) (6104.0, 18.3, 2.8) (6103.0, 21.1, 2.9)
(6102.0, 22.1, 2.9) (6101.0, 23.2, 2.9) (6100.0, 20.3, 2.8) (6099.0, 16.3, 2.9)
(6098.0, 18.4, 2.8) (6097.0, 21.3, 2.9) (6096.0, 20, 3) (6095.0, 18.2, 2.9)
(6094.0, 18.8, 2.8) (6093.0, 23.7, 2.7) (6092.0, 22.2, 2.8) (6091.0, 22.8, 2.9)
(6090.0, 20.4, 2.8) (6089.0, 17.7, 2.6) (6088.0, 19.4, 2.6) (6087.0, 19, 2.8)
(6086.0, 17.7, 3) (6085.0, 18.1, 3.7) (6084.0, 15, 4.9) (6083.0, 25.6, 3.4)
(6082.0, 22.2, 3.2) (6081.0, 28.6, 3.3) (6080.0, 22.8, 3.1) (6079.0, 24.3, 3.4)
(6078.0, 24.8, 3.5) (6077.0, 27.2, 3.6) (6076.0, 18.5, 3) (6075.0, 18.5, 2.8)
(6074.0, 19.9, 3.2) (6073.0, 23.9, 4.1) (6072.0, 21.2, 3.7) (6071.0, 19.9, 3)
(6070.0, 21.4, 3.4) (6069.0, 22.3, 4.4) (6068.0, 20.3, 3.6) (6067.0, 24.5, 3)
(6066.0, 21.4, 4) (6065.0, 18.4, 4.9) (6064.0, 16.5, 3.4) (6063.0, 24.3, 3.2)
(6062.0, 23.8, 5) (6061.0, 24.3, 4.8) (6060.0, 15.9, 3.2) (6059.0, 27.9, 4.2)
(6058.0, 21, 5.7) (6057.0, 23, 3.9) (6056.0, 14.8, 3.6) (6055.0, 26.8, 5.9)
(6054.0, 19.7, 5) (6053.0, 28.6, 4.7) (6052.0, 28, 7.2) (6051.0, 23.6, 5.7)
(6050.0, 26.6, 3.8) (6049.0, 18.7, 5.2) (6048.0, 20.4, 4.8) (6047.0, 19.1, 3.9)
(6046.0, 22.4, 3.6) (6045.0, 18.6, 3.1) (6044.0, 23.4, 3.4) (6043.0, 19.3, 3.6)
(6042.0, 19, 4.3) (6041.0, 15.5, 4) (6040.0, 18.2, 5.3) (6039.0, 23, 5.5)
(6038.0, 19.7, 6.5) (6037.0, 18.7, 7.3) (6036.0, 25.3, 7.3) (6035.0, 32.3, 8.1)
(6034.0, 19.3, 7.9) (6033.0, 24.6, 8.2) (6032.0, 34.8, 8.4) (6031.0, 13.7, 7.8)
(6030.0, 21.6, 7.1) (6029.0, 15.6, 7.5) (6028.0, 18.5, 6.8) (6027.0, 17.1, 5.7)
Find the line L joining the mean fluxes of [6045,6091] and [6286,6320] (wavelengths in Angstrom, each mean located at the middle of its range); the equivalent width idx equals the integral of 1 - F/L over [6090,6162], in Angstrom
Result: 4.0 Angstrom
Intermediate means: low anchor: 21.7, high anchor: 20.9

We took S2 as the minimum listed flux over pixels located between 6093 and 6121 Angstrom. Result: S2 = 16.3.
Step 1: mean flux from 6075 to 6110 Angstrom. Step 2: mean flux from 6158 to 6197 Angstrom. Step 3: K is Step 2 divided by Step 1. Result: 0.94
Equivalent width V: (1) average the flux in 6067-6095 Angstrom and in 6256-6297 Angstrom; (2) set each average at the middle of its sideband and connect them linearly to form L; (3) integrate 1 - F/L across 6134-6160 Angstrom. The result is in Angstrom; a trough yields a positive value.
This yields 1.1 Angstrom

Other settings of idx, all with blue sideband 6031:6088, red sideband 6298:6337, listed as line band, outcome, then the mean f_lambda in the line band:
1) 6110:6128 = 1.6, 19.7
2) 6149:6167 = 1.5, 19.7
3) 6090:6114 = 0.9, 20.9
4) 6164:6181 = 0.5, 20.8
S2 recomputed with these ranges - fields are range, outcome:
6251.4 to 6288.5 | 10.1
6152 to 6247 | 6.54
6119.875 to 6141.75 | 14.8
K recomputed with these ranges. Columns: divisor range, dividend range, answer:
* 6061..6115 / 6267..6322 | 0.97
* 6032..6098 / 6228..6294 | 0.89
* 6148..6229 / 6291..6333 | 1.06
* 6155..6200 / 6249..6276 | 0.91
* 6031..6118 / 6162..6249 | 0.91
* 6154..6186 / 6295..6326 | 1.02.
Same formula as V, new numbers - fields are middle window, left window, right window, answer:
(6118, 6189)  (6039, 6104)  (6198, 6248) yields 0.8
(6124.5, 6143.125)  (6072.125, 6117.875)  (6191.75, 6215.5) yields 0.6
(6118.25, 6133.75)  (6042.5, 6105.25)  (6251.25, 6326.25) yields 0.6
